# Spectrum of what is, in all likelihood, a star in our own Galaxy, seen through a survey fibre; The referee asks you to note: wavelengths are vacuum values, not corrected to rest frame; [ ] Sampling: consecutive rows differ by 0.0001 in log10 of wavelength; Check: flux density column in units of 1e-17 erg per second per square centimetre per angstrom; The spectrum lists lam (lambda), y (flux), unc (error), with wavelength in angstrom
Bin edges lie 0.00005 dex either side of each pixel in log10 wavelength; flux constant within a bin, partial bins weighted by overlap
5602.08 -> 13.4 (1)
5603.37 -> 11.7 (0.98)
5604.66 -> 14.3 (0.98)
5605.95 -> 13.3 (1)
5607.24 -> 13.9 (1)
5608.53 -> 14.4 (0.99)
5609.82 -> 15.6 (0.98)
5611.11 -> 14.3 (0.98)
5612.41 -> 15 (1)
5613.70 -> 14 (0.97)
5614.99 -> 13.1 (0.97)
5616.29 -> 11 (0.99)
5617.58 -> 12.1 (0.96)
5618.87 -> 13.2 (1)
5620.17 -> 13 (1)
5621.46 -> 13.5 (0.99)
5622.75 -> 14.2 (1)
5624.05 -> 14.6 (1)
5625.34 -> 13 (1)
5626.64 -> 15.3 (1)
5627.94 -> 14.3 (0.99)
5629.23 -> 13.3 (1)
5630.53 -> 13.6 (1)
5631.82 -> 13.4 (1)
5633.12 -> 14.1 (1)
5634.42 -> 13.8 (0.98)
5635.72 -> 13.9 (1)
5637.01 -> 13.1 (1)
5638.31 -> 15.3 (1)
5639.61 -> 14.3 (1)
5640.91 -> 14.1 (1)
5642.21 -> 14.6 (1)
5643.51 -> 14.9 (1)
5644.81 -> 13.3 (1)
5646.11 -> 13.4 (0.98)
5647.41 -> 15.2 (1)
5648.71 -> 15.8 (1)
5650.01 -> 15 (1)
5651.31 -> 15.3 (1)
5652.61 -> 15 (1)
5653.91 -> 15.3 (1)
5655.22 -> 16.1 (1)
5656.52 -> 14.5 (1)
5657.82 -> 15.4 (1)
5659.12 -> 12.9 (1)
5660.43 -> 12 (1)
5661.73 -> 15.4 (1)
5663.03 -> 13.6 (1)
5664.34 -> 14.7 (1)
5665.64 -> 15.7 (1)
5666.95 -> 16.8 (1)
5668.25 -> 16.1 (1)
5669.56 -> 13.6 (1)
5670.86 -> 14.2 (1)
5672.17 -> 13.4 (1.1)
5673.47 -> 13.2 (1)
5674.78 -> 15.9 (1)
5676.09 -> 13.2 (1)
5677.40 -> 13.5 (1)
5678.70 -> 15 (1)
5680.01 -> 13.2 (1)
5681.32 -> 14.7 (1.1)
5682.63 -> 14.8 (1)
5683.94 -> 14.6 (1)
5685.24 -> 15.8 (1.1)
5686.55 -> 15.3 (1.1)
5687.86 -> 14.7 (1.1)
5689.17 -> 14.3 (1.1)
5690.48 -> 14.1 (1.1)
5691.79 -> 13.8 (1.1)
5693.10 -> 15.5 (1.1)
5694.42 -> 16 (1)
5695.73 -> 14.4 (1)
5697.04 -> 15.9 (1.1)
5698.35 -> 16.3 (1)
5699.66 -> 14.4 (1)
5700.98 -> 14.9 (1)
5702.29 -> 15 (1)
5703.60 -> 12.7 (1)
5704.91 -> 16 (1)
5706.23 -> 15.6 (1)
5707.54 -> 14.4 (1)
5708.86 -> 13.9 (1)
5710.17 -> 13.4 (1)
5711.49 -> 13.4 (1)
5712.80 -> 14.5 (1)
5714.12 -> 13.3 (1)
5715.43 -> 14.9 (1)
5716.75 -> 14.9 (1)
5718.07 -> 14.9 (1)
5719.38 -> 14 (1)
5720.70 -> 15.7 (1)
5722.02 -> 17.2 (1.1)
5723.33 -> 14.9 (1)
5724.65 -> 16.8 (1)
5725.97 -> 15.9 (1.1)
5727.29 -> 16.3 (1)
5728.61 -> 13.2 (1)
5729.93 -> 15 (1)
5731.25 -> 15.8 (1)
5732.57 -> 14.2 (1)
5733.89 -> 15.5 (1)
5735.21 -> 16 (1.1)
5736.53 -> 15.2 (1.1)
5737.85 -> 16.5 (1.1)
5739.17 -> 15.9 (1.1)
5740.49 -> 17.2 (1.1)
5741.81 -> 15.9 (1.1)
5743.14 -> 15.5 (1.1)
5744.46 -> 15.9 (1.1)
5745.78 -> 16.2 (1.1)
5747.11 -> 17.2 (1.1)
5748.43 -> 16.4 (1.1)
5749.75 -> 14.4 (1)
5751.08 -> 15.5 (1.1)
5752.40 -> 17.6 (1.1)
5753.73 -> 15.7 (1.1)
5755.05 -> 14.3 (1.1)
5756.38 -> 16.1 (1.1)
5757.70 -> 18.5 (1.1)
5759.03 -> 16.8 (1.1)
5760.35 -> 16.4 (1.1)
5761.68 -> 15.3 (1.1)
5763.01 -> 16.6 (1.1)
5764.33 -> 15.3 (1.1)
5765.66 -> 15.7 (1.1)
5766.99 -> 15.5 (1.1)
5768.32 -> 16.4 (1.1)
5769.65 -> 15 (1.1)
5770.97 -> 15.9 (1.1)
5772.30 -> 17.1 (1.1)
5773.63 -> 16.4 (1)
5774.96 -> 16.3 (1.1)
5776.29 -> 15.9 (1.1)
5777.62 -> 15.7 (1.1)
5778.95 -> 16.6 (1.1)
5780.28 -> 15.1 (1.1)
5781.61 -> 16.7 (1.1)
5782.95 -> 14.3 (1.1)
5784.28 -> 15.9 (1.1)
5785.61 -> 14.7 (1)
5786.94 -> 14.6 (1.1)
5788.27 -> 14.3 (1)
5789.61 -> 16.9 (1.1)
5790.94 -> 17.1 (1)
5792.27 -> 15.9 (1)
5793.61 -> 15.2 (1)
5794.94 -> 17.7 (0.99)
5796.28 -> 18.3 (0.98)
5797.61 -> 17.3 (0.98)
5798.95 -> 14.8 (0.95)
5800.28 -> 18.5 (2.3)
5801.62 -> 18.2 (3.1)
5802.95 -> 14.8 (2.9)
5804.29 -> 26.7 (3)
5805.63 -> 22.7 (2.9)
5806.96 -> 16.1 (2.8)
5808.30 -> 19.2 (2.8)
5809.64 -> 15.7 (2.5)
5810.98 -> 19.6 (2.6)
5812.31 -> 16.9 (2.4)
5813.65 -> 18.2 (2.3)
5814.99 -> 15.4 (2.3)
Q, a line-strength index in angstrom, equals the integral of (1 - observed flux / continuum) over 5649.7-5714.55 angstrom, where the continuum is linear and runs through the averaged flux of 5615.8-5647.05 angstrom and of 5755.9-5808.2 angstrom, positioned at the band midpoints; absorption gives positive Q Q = 0.41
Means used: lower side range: 13.8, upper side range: 16.6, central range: 14.6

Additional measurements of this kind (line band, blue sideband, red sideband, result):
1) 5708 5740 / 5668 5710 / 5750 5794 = 0.2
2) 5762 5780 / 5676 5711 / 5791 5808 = 1.2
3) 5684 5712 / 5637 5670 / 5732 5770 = 1.0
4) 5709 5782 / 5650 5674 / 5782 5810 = 2.3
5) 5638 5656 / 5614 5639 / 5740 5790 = -1.2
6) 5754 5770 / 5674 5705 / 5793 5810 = 0.9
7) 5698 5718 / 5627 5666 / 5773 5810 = 1.2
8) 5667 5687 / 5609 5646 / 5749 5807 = 0.3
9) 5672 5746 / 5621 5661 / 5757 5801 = 1.2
